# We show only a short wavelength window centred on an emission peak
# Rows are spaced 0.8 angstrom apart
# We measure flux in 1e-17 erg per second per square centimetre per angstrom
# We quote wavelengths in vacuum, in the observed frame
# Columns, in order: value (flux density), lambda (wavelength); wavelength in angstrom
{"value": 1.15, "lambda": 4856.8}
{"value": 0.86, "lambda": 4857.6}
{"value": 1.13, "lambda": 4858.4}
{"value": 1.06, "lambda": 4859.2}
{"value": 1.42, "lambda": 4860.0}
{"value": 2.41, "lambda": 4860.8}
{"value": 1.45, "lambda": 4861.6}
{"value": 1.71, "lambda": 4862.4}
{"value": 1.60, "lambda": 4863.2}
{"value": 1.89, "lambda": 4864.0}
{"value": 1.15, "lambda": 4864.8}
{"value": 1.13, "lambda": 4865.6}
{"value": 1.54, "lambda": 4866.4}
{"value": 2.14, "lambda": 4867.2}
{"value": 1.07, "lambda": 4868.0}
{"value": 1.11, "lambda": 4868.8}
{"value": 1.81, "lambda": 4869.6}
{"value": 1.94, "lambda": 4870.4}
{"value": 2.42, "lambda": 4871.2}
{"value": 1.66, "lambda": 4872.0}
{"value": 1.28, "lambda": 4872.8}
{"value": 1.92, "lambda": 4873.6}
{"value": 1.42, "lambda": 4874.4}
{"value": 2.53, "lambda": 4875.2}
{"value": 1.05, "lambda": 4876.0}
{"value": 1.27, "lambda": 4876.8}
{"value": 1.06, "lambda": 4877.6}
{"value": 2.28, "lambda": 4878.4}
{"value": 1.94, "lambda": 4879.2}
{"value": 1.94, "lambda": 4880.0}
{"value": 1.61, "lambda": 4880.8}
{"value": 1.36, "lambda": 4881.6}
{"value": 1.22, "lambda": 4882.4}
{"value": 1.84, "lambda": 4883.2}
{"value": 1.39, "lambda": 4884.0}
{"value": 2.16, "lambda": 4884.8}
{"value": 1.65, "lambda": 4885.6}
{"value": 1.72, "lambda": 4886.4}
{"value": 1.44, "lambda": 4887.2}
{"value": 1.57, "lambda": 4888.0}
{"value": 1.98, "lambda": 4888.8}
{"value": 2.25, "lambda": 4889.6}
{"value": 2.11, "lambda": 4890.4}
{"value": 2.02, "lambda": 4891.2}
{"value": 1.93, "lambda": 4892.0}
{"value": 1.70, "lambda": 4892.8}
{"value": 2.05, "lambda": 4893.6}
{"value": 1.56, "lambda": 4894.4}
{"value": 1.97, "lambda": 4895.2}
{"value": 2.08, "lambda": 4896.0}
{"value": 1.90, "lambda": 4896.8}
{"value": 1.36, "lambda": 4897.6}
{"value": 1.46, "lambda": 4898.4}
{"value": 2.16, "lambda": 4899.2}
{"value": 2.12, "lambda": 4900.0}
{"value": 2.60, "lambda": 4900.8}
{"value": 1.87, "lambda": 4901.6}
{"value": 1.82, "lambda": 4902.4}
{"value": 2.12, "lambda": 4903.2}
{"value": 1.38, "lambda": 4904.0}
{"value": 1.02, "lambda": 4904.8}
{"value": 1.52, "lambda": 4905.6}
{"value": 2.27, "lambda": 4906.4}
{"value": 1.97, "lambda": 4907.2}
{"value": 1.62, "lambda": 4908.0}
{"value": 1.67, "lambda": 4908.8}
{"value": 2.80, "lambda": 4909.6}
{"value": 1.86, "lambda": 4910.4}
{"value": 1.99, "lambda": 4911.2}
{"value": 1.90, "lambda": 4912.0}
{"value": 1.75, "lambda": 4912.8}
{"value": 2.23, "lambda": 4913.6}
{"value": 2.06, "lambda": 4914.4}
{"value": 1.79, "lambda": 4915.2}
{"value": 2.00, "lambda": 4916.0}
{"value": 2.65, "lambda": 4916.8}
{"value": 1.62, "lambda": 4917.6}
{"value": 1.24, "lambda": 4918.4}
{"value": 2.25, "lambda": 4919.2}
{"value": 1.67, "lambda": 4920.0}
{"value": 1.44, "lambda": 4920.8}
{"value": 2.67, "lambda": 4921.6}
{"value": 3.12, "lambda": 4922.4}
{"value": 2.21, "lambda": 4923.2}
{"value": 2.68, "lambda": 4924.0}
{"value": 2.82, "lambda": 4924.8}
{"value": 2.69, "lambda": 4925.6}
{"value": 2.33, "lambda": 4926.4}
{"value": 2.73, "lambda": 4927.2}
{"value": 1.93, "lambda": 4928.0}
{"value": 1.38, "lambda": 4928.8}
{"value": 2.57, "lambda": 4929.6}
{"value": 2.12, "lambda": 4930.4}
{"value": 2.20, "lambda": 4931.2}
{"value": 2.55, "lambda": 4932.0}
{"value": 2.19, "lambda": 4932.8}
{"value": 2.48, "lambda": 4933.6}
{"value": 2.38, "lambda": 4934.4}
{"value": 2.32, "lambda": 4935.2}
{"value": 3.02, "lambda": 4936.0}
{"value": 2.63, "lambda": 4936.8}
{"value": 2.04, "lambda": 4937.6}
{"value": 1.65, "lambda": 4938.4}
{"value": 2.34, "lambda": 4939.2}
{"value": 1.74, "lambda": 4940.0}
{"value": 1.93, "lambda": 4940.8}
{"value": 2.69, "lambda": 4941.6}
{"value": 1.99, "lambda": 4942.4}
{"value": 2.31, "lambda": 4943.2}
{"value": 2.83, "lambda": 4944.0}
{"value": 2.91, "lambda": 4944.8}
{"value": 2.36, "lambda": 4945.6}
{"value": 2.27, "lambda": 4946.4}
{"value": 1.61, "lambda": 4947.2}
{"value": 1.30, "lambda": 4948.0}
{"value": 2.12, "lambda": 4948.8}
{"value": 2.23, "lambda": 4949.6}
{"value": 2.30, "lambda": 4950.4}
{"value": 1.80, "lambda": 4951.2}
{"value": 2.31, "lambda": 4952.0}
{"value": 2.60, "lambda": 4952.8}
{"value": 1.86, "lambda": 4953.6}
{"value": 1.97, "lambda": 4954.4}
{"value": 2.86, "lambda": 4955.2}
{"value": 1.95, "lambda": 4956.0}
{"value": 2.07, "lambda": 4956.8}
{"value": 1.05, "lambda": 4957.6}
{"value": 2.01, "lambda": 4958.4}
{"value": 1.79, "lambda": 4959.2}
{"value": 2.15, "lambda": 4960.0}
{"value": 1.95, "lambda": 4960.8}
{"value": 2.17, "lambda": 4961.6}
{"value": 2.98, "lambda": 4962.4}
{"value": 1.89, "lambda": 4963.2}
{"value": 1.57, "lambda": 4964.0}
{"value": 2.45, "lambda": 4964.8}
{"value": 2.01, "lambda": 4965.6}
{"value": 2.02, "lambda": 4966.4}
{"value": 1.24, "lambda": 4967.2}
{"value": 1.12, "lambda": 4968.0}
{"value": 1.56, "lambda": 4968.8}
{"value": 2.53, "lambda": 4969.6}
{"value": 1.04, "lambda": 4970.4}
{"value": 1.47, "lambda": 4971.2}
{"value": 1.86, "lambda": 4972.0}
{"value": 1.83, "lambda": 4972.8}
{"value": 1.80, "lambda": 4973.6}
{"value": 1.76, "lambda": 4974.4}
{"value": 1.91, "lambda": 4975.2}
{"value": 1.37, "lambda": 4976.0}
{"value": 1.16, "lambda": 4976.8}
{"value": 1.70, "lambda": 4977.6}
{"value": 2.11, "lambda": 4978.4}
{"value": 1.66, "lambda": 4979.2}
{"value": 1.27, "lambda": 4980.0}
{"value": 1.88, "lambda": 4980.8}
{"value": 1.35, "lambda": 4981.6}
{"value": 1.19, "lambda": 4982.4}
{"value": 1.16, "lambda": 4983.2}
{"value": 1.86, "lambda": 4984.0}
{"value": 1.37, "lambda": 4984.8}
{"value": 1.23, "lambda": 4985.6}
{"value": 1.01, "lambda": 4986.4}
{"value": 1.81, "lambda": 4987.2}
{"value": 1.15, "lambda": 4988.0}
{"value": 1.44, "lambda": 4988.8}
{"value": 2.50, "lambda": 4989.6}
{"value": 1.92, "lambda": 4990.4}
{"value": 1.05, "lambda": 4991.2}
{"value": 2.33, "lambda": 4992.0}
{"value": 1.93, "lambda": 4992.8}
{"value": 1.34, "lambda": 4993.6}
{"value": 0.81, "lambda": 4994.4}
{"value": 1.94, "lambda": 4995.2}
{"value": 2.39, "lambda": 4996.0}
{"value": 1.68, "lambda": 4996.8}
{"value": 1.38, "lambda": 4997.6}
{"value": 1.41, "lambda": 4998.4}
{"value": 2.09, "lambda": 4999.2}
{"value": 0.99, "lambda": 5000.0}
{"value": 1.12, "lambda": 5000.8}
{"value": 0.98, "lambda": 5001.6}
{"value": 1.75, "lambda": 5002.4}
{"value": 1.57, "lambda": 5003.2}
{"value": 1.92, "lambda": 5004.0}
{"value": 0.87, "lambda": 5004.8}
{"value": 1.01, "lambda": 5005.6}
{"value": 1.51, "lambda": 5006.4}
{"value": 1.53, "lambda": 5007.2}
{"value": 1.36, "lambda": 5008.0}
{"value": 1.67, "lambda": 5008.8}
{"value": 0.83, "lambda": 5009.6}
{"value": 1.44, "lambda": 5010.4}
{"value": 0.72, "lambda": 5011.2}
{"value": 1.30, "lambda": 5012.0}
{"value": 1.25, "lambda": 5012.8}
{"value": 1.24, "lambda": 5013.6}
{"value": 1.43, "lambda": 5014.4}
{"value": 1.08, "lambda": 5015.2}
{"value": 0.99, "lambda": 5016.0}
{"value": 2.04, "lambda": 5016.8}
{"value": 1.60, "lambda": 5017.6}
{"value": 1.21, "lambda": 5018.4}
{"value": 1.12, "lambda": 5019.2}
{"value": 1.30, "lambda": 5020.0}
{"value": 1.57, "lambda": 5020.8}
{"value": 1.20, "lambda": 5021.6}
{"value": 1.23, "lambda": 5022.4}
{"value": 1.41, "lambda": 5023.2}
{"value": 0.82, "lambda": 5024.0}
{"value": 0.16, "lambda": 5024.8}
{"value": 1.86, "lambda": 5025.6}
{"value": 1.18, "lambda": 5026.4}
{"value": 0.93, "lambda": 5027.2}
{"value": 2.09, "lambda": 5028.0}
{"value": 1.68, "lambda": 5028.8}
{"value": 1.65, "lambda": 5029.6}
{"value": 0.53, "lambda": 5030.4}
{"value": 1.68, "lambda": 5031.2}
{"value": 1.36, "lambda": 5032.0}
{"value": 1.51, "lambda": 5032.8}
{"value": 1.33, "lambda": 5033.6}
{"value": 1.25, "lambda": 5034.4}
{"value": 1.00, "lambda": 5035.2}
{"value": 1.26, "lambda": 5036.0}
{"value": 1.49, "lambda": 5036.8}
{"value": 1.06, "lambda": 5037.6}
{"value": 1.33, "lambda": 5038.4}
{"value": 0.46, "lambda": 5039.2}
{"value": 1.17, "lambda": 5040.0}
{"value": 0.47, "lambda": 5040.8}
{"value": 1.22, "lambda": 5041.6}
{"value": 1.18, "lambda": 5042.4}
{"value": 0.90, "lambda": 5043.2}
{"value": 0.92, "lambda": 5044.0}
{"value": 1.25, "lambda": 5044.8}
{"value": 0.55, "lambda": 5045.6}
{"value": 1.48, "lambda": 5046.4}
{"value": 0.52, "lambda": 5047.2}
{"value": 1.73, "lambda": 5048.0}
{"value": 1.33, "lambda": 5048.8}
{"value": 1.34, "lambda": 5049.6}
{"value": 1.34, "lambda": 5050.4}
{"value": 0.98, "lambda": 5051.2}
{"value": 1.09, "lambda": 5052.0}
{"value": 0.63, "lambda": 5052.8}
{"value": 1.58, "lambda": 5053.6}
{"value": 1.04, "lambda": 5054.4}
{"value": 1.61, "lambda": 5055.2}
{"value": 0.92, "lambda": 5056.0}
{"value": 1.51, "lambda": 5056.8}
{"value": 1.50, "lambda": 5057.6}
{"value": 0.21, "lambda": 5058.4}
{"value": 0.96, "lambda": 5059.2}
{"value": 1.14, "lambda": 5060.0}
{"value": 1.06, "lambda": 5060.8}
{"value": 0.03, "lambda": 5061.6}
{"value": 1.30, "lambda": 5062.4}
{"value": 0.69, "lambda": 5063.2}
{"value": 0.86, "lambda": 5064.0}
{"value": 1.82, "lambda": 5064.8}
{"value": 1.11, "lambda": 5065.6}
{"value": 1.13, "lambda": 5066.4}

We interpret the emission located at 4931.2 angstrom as C III]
